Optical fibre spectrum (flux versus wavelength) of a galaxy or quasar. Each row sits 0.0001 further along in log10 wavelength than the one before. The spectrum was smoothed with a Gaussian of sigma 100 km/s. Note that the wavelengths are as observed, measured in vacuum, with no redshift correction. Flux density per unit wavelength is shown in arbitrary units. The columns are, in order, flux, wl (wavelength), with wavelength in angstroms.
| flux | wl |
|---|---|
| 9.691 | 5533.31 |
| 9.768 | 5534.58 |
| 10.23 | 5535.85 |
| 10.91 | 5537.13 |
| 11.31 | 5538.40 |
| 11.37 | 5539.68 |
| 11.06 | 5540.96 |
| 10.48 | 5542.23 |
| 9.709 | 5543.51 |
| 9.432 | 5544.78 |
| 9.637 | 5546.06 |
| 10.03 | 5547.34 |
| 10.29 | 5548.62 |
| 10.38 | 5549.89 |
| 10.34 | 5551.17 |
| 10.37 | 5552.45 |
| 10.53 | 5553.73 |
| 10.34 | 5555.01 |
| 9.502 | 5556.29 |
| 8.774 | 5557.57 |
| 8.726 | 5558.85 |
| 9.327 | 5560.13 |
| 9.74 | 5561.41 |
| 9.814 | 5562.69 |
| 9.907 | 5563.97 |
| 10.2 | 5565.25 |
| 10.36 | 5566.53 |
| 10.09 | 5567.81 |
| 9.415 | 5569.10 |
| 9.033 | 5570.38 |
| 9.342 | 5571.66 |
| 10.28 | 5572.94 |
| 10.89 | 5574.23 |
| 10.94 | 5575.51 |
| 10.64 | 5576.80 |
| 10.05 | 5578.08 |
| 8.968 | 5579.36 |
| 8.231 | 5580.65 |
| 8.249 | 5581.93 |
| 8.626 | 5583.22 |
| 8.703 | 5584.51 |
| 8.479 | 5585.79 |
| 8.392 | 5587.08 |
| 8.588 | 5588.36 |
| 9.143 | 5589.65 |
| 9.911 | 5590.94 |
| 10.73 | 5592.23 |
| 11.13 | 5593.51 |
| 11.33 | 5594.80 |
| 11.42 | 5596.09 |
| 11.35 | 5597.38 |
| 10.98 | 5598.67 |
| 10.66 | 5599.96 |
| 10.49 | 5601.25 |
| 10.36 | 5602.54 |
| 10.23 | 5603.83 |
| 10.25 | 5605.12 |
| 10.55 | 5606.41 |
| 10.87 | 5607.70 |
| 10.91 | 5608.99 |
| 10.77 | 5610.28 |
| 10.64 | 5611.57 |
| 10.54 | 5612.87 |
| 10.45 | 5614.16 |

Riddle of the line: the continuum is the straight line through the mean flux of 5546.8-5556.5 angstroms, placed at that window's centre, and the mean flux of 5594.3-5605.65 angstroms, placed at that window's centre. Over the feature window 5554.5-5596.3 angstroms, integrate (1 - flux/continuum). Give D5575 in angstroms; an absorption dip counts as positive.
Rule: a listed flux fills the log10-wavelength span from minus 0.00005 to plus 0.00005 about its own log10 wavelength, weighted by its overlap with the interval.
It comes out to 3.4 angstroms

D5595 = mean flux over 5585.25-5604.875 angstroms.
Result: 10.2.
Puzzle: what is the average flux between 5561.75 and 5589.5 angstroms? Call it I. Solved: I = 9.48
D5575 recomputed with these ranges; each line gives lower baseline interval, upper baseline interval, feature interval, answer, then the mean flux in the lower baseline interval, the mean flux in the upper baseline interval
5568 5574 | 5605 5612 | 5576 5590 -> 1.5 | 9.65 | 10.7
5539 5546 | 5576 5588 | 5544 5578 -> -0.9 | 10.3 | 8.95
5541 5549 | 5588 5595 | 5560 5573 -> 0.4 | 10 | 10.1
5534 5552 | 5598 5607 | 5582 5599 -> 1.0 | 10.4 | 10.5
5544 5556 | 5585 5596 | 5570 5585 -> 0.6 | 10.1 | 9.79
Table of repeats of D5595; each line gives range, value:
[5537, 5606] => 9.98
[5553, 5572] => 9.68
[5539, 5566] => 10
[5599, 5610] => 10.6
